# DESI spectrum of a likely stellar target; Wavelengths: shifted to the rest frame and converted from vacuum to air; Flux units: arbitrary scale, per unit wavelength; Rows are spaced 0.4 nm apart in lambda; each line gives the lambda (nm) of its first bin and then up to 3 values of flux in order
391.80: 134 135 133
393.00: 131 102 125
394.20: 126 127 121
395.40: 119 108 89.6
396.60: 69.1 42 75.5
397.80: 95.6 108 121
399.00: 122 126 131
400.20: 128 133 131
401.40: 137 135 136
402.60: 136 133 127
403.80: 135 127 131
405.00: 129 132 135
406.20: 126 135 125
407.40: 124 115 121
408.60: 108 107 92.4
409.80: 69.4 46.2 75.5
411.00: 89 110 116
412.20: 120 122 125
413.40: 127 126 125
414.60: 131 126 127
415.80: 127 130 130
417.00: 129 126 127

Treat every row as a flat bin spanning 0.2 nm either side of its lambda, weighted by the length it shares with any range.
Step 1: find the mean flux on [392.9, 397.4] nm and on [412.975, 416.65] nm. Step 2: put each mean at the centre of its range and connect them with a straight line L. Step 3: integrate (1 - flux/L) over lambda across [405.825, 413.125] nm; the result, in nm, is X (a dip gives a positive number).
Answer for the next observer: 0.80 nm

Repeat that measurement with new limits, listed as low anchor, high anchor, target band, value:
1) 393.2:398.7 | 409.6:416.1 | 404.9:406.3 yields -0.32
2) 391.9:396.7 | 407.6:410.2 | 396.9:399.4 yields 0.29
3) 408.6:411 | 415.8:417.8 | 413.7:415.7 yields -0.22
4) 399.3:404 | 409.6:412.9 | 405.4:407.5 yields -0.30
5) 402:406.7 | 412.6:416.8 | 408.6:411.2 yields 0.95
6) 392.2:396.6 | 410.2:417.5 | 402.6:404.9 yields -0.27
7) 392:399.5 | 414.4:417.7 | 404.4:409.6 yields -0.09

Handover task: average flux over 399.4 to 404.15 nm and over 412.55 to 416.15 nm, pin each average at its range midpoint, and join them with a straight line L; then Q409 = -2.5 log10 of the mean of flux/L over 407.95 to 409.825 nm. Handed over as 0.25 mag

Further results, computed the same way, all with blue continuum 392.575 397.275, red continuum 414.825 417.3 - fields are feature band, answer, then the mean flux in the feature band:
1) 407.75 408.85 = 0.054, 114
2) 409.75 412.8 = 0.287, 94.7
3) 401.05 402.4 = -0.194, 135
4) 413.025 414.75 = -0.009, 127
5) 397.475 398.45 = 0.104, 99.4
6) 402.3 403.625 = -0.157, 132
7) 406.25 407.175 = -0.097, 129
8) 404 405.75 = -0.120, 130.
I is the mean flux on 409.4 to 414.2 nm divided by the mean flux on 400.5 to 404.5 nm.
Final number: 0.8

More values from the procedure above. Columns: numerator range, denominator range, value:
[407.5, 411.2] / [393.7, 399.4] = 0.89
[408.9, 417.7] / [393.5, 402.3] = 0.99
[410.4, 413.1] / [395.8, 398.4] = 1.31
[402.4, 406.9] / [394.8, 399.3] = 1.34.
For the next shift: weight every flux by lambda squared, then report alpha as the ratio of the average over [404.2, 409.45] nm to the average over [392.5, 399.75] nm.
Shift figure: 1.2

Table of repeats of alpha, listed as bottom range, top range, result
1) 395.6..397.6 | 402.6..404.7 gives 1.77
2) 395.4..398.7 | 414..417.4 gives 1.57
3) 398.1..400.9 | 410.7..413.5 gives 0.97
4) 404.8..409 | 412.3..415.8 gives 1.05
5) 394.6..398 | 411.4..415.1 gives 1.46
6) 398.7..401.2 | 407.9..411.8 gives 0.76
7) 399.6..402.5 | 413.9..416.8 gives 1.03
